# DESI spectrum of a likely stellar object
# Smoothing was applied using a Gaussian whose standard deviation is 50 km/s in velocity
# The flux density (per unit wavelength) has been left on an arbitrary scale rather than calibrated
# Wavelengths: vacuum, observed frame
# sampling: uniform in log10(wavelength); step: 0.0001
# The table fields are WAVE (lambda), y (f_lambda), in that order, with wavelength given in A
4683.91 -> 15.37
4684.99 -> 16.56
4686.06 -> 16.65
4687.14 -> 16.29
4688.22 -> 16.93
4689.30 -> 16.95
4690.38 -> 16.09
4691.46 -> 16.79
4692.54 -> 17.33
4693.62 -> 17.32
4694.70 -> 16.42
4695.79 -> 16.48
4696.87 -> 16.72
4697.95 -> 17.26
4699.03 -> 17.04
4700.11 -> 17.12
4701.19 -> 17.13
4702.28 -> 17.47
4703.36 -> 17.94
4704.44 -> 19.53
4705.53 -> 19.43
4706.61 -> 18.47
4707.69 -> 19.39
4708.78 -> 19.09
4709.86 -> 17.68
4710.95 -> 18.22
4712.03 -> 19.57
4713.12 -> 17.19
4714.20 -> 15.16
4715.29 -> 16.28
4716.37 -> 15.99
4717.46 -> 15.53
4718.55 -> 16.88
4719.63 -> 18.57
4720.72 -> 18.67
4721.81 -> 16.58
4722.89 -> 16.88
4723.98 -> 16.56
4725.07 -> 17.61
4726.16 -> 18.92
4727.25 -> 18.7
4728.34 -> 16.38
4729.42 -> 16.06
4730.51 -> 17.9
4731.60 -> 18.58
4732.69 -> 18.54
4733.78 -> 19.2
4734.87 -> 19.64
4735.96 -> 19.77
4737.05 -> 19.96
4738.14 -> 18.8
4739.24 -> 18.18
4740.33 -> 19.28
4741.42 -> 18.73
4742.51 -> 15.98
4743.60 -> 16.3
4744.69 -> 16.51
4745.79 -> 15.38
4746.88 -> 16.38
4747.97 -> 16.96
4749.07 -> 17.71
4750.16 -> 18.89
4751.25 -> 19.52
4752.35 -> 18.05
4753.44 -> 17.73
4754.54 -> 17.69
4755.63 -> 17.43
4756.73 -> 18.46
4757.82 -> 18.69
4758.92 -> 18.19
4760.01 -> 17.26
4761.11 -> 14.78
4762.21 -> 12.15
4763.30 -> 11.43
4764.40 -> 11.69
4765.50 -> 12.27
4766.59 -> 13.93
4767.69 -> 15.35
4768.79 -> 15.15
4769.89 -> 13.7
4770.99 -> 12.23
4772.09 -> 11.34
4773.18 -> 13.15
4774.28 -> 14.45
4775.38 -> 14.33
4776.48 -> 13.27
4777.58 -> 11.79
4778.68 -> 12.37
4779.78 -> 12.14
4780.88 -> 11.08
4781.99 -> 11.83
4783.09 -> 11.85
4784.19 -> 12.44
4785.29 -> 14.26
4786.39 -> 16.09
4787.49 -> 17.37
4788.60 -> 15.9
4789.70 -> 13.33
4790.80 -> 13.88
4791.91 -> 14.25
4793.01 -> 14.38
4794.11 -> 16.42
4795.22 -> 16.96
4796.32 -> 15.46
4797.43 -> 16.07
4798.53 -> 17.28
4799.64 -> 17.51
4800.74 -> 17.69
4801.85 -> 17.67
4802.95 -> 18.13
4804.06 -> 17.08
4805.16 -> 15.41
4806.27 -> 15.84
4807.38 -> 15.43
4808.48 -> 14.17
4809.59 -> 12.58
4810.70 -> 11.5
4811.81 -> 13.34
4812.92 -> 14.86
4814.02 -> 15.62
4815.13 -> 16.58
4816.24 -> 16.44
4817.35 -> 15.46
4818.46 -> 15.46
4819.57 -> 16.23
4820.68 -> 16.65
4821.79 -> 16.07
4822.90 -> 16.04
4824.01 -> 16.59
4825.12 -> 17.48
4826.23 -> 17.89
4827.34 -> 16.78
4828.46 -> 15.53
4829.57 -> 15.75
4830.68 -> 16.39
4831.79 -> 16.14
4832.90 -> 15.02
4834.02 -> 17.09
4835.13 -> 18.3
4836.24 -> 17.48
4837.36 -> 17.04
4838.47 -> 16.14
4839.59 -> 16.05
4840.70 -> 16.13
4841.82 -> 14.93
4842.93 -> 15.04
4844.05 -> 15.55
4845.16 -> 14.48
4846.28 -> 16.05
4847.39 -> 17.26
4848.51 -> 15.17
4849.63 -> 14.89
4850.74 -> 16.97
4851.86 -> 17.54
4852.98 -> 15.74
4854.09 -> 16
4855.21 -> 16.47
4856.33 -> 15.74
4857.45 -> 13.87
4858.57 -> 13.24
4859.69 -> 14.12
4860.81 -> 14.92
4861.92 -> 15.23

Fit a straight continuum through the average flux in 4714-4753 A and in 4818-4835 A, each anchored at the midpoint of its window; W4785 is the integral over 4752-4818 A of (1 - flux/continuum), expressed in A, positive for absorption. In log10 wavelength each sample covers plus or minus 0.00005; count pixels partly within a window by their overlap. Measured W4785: 8.09 A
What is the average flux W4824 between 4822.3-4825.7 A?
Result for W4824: 16.7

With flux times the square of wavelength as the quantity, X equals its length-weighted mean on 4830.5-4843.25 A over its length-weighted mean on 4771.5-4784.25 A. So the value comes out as 1.3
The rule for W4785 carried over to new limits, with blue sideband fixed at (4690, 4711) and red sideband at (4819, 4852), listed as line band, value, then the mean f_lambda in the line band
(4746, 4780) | 3.76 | 15.1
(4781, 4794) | 2.05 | 14.1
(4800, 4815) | 1.06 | 15.4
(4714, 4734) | 0.09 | 17.3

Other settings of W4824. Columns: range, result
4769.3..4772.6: 12.5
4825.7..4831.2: 16.5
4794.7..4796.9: 16.2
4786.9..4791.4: 15.1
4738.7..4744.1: 17.7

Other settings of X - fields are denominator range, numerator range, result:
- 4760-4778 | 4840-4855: 1.23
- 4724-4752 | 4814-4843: 0.94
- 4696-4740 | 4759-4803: 0.82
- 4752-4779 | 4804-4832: 1.09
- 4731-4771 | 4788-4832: 0.96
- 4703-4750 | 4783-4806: 0.91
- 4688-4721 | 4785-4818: 0.93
